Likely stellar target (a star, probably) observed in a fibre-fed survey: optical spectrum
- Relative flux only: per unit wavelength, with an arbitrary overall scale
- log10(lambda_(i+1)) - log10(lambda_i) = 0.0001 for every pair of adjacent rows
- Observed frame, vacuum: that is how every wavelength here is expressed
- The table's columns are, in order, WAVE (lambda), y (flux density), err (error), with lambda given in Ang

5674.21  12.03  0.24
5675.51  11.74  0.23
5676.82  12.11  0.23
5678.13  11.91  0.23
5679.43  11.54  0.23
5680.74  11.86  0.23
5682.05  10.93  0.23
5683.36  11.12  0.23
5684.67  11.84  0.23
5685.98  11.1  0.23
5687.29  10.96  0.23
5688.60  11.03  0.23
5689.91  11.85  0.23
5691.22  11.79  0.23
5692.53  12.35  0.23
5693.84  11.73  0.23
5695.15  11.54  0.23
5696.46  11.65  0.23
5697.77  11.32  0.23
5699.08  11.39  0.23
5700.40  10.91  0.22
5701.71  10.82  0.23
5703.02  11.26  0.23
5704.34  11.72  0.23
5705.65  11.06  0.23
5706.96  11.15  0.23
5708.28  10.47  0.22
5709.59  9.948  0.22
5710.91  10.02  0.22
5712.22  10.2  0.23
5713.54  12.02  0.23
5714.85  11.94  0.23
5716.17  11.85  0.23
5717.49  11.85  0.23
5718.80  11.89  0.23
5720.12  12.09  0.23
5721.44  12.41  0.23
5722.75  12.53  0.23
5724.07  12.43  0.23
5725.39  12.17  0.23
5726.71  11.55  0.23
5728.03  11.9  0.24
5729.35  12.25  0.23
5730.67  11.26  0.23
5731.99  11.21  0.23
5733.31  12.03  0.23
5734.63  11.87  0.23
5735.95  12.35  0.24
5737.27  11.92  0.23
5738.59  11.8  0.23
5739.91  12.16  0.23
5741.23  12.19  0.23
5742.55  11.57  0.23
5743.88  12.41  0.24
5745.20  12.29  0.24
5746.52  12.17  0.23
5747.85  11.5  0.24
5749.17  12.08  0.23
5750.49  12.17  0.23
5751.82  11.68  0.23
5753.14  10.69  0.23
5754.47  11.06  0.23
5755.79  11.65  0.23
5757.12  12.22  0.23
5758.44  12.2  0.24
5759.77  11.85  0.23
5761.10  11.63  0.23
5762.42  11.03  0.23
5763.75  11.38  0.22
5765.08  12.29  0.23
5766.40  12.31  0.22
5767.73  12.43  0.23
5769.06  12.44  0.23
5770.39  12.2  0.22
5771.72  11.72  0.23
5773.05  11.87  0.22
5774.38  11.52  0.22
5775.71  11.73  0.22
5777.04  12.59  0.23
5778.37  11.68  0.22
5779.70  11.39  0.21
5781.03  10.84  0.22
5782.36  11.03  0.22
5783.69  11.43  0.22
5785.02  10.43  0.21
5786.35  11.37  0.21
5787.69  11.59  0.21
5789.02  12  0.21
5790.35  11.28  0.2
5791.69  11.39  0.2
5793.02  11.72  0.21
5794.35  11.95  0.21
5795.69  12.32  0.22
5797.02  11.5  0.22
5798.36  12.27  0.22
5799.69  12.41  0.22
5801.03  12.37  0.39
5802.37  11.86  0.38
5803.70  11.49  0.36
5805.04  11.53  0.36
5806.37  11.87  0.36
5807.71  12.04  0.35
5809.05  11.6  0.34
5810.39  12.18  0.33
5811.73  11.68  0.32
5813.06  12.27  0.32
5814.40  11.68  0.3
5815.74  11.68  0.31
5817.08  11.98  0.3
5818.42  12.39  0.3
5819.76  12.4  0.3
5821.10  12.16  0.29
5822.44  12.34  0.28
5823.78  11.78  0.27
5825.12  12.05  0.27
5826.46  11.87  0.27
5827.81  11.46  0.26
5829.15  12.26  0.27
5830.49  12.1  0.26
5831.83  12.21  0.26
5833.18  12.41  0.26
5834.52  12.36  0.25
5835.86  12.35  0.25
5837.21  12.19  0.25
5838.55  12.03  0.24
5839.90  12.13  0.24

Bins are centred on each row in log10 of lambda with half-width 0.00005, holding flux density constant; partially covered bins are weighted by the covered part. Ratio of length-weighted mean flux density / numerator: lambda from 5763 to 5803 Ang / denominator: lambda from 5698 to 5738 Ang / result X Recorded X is 1.02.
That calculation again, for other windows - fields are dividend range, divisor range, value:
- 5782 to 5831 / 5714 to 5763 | 1.00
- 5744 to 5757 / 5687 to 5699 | 1.01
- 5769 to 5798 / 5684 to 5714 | 1.04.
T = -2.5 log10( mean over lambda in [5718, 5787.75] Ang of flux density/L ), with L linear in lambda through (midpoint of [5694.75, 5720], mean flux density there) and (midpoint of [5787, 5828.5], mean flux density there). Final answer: -0.03 mag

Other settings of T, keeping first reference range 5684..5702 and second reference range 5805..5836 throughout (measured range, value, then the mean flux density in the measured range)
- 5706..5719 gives 0.04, 11.1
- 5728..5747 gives -0.03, 12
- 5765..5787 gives 0.01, 11.7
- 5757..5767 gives -0.01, 11.8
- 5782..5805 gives 0.02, 11.7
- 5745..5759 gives 0.00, 11.8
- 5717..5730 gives -0.05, 12.1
